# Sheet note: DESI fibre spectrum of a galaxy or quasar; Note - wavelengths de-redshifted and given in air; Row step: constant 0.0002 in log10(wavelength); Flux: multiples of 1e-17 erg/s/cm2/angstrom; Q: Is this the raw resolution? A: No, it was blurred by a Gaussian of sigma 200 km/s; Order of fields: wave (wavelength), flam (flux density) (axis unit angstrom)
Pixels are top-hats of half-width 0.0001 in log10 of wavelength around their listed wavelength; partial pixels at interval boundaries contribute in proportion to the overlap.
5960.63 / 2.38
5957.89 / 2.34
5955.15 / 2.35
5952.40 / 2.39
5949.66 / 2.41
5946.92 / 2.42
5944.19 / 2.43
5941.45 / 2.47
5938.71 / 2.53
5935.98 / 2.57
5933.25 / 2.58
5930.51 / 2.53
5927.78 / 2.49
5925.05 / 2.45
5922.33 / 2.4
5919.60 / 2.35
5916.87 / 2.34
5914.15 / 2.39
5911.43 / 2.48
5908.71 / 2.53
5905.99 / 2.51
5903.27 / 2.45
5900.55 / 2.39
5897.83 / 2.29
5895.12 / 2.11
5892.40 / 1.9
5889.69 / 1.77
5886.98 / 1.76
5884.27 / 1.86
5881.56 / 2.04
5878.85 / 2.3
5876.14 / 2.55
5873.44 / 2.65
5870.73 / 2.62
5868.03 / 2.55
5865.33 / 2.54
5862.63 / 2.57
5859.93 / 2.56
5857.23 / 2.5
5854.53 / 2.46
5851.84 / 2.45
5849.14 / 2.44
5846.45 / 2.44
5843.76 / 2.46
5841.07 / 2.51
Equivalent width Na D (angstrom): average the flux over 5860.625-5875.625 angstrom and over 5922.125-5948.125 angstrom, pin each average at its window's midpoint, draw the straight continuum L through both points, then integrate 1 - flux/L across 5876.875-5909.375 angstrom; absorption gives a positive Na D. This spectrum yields 5.0 angstrom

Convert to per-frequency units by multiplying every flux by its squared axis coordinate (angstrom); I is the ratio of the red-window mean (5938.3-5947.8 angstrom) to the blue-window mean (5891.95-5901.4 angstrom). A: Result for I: 1.14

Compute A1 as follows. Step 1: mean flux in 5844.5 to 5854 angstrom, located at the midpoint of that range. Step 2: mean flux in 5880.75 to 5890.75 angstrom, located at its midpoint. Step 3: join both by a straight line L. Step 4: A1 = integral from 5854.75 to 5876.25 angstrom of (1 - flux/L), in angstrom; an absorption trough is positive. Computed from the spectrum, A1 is -3.8 angstrom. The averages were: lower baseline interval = 2.45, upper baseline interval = 1.85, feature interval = 2.56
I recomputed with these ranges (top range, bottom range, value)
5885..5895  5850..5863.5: 0.75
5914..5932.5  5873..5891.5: 1.17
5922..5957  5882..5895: 1.34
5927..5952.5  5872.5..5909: 1.14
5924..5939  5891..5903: 1.16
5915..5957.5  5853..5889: 1.05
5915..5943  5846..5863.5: 1.02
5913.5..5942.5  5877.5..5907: 1.18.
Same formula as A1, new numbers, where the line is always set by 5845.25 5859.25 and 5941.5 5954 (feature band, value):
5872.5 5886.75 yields 1.3 angstrom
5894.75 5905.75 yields 0.4 angstrom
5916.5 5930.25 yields 0.0 angstrom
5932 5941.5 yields -0.5 angstrom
